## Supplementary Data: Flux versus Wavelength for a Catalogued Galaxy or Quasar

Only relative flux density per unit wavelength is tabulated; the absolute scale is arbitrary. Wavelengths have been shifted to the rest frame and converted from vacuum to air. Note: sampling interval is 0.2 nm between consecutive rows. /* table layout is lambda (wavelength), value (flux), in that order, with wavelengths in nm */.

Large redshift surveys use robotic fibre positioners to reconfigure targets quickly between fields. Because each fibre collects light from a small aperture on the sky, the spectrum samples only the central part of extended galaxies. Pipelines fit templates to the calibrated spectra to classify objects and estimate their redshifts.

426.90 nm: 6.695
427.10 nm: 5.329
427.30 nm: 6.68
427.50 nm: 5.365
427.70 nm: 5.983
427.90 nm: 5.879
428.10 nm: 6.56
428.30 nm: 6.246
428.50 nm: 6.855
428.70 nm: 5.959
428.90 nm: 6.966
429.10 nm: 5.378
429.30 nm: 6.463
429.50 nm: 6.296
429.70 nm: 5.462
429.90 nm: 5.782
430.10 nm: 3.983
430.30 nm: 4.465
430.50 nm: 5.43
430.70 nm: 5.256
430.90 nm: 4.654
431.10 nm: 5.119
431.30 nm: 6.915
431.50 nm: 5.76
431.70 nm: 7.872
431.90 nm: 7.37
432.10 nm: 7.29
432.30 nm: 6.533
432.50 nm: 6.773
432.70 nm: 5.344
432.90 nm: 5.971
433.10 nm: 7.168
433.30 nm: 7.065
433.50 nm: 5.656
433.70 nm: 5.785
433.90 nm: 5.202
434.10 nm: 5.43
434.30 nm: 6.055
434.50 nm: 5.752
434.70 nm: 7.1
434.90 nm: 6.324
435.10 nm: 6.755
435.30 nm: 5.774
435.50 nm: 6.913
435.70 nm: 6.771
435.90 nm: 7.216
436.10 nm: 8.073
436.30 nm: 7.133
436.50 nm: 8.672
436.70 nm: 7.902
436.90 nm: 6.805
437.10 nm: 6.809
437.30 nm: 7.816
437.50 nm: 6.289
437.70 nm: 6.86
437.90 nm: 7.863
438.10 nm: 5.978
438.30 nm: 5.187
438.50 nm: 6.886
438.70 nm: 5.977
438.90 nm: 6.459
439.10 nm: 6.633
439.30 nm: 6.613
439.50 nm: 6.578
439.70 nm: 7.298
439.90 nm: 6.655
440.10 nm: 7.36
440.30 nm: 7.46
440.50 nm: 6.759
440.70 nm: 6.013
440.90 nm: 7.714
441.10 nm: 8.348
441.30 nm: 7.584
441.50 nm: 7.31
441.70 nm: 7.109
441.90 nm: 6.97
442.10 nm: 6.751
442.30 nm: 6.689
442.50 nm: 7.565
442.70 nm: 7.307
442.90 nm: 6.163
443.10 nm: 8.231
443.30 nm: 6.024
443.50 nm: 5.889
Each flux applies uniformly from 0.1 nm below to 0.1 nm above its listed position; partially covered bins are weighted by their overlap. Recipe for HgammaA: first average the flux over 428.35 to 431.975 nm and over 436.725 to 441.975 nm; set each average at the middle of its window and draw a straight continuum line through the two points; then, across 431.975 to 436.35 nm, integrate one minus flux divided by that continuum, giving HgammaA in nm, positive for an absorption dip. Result -0.09 nm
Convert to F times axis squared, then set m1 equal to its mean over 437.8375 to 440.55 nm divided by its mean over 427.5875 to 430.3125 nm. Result 1.18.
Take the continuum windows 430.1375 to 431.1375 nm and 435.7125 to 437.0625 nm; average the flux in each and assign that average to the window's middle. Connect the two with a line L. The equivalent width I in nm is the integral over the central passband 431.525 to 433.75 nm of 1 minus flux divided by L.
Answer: -0.31 nm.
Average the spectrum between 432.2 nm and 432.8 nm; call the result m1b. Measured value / 6.22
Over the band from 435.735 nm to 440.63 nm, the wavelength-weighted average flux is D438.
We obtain 6.96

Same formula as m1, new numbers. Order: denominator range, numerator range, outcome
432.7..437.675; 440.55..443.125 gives 1.11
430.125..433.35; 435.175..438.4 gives 1.17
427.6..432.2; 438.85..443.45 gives 1.23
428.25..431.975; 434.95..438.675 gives 1.22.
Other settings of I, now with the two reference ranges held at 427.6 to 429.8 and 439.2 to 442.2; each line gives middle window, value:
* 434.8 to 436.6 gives -0.09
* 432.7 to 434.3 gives 0.14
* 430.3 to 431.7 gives 0.17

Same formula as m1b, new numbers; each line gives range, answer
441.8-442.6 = 6.99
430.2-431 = 4.95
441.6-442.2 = 6.94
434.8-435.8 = 6.51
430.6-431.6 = 5.54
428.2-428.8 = 6.35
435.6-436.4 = 7.3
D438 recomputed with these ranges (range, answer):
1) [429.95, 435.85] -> 6.09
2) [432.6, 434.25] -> 5.96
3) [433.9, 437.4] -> 6.85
